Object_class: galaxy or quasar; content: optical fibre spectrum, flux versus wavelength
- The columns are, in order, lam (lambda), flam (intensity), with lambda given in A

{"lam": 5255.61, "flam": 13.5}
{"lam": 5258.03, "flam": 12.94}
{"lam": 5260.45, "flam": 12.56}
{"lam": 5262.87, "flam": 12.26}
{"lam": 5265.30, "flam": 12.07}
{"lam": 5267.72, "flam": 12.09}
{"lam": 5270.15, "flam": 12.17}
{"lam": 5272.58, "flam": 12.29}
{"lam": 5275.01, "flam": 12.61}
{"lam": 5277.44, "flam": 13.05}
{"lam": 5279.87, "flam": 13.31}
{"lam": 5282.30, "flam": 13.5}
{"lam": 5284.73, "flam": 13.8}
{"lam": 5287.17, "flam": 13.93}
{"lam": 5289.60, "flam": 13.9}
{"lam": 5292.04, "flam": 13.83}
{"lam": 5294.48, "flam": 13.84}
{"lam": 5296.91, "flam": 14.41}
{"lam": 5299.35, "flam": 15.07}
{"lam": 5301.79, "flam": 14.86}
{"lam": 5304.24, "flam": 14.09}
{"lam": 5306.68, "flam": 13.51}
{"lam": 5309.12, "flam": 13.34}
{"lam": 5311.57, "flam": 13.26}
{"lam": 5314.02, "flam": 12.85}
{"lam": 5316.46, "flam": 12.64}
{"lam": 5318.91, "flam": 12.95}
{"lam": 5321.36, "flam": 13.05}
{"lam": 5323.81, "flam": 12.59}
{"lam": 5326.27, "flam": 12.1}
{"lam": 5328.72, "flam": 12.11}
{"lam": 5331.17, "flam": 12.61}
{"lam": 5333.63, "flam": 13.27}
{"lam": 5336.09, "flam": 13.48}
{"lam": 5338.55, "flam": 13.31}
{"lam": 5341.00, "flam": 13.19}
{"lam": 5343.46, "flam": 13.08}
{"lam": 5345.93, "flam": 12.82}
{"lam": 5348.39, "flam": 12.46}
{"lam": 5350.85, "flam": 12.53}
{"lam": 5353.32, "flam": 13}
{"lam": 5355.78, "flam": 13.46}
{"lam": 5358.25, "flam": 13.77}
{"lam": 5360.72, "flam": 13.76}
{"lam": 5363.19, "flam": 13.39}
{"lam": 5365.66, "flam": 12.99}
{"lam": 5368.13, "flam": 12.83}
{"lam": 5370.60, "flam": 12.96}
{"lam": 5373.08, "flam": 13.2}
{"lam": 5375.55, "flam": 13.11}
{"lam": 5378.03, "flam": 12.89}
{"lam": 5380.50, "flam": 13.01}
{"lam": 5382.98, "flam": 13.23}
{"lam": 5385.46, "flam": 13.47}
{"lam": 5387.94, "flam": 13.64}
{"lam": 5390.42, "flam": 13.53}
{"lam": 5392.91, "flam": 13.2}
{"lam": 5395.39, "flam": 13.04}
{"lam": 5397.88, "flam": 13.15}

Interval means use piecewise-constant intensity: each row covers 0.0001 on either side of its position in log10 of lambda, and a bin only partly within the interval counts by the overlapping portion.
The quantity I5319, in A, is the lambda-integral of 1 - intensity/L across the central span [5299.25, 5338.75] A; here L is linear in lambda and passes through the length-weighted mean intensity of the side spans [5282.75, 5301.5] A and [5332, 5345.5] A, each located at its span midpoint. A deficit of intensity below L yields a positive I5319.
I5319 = 1.2 A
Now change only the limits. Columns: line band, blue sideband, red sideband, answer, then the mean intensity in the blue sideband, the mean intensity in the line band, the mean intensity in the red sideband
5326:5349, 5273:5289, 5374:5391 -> 0.71 A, 13.3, 12.9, 13.3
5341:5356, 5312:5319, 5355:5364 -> 0.60 A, 12.8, 12.9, 13.6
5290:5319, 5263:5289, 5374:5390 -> -1.74 A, 12.9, 13.8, 13.2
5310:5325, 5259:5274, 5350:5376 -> -0.18 A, 12.3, 12.9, 13.2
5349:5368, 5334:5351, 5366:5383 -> -0.29 A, 13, 13.2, 13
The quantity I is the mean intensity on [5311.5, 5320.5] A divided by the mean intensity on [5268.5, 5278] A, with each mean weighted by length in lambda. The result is 1.03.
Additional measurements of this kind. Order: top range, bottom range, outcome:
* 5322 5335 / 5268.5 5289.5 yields 0.96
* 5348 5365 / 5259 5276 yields 1.08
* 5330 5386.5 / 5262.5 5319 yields 0.98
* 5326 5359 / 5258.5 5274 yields 1.06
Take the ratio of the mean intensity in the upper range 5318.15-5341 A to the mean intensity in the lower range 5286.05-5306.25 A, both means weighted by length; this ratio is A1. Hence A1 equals 0.9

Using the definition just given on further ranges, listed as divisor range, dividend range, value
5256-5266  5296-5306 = 1.16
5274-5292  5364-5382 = 0.97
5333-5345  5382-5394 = 1.01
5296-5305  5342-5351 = 0.87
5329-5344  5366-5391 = 1.01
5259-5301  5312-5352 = 0.97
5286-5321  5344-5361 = 0.95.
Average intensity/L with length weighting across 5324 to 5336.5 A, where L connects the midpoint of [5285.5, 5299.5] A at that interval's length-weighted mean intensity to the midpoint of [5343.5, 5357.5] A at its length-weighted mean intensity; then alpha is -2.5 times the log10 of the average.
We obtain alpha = 0.06 mag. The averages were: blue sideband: 14.1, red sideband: 12.9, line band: 12.6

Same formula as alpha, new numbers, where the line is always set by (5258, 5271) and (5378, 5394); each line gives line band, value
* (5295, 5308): -0.141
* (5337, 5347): -0.014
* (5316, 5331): 0.019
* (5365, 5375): 0.014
